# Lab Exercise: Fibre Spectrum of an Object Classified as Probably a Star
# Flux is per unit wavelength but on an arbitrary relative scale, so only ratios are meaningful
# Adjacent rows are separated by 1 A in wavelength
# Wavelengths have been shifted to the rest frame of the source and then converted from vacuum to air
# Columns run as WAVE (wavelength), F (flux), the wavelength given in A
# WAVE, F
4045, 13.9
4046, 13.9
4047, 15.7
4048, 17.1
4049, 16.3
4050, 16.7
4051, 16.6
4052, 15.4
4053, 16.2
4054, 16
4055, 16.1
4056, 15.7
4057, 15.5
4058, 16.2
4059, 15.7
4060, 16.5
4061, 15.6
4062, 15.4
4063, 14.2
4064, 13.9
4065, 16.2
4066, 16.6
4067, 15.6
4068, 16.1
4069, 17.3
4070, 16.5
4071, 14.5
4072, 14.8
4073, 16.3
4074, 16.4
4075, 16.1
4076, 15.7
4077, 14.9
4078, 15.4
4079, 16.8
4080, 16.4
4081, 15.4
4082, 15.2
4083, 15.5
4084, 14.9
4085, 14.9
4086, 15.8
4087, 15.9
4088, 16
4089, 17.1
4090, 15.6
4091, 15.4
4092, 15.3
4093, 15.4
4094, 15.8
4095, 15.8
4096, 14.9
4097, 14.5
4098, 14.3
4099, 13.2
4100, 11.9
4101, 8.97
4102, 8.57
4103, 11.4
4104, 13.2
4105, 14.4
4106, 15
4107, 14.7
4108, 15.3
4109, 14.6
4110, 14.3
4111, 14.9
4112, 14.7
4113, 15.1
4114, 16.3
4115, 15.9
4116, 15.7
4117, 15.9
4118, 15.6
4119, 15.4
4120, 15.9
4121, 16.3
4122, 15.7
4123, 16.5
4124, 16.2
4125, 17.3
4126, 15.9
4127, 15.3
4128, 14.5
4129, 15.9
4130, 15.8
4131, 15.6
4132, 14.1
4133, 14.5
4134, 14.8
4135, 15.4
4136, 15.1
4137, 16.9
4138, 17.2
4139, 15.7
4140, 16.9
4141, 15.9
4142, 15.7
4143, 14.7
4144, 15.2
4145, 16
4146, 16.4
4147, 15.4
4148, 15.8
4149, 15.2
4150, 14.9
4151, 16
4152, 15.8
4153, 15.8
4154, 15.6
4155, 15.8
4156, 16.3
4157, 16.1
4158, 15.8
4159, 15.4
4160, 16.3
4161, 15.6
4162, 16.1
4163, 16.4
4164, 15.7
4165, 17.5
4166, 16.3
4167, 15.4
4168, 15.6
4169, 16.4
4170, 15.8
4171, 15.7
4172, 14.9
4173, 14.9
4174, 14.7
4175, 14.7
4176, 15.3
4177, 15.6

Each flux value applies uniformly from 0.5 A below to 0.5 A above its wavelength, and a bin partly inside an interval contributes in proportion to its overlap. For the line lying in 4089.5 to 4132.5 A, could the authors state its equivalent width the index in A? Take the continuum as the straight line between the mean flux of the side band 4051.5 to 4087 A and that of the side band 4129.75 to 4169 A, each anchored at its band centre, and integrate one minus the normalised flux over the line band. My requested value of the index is 2.5 A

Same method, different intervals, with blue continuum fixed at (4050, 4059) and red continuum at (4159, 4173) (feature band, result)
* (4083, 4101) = 1.15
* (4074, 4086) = 0.27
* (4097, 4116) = 2.59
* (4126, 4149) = 0.51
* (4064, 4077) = 0.08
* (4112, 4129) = 0.14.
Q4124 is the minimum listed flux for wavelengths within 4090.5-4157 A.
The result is 8.57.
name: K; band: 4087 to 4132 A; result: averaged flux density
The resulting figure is 14.9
